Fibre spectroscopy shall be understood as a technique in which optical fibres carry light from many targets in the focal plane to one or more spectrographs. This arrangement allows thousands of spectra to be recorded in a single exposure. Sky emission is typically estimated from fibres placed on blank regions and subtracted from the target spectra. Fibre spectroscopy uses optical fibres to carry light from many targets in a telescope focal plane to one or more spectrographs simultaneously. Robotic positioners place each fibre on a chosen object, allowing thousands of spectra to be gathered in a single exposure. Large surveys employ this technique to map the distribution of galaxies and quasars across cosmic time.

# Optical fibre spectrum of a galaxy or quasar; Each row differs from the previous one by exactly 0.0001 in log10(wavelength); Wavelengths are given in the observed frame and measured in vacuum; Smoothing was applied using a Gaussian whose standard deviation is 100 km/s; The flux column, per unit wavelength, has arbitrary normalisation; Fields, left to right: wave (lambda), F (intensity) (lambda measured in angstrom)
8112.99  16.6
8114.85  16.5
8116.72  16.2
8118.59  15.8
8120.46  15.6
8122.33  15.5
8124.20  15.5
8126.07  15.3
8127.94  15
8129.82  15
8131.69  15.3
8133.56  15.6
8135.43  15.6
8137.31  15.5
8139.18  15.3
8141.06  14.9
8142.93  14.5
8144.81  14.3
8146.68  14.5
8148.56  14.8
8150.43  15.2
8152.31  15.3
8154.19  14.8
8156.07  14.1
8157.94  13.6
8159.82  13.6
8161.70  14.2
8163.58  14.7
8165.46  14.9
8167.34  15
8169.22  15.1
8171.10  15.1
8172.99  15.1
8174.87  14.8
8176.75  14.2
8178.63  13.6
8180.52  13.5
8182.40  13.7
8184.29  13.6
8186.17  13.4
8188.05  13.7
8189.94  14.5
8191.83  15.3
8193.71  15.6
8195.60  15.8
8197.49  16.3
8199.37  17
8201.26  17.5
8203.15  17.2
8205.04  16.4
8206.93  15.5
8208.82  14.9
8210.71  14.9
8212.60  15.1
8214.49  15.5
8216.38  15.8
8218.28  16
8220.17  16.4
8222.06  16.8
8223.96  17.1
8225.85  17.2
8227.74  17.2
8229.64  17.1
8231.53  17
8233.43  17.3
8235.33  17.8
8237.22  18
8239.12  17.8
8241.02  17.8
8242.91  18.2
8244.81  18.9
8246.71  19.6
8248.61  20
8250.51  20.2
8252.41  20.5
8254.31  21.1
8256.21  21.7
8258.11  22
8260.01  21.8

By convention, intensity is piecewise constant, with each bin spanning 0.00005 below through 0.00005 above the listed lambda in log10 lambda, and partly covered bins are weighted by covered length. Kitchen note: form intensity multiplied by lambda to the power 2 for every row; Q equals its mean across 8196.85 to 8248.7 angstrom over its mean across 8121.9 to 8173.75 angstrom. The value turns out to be 1.16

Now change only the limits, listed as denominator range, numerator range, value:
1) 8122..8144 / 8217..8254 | 1.21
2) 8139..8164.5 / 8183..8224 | 1.09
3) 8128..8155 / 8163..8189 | 0.96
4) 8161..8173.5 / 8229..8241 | 1.20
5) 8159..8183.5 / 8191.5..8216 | 1.11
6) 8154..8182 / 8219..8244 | 1.22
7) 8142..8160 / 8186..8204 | 1.10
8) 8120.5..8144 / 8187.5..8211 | 1.05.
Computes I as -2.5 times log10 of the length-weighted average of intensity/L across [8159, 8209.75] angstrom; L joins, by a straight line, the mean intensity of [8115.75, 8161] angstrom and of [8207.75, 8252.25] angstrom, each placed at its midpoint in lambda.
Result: 0.08 mag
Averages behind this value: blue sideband 15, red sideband 17.3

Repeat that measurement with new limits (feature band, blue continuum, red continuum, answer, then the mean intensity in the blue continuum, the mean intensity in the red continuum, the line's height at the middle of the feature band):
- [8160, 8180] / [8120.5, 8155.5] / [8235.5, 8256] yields 0.122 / 15.1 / 19.3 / 16.3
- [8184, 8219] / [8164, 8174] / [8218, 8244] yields 0.049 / 15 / 17.3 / 16.2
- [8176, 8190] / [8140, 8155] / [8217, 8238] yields 0.152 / 14.8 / 17.1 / 15.8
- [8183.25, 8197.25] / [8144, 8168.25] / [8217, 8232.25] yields 0.075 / 14.5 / 16.8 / 15.7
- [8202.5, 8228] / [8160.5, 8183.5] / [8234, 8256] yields 0.074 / 14.5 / 19.1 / 17.2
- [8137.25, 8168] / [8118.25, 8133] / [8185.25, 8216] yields 0.057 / 15.4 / 15.5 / 15.4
